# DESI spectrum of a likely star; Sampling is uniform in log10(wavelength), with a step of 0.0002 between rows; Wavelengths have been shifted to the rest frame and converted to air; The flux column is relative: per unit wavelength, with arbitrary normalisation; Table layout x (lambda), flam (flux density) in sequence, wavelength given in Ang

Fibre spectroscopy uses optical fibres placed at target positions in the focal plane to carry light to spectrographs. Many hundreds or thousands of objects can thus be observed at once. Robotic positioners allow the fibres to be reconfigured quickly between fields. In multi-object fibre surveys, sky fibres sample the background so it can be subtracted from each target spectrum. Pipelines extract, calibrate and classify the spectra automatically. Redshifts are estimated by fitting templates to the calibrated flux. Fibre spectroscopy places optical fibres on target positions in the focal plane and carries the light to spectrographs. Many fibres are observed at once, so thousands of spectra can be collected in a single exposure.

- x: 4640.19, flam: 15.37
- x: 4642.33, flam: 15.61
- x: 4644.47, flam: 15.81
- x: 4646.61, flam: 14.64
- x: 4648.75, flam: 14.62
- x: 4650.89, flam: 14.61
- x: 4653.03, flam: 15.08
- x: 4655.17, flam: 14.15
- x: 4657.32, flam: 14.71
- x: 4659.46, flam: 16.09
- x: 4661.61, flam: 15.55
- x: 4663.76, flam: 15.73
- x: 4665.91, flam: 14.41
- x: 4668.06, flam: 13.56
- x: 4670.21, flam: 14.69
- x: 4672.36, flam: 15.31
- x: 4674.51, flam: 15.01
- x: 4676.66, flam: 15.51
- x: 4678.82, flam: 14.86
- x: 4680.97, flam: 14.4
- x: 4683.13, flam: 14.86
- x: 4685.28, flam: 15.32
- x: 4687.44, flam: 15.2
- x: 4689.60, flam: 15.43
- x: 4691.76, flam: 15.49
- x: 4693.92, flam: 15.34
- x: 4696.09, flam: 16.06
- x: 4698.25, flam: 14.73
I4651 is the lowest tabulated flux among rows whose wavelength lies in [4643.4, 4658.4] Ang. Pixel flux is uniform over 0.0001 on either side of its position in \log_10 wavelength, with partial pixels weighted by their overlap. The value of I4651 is 14.15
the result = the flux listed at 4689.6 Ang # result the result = 15.43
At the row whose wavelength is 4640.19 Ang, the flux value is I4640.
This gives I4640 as 15.37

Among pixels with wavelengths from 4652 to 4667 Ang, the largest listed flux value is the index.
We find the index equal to 16.09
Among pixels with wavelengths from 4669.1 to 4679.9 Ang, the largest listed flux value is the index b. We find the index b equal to 15.51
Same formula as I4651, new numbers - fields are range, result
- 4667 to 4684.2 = 13.56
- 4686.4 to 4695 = 15.2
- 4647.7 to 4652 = 14.61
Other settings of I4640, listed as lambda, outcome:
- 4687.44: 15.2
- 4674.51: 15.01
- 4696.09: 16.06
